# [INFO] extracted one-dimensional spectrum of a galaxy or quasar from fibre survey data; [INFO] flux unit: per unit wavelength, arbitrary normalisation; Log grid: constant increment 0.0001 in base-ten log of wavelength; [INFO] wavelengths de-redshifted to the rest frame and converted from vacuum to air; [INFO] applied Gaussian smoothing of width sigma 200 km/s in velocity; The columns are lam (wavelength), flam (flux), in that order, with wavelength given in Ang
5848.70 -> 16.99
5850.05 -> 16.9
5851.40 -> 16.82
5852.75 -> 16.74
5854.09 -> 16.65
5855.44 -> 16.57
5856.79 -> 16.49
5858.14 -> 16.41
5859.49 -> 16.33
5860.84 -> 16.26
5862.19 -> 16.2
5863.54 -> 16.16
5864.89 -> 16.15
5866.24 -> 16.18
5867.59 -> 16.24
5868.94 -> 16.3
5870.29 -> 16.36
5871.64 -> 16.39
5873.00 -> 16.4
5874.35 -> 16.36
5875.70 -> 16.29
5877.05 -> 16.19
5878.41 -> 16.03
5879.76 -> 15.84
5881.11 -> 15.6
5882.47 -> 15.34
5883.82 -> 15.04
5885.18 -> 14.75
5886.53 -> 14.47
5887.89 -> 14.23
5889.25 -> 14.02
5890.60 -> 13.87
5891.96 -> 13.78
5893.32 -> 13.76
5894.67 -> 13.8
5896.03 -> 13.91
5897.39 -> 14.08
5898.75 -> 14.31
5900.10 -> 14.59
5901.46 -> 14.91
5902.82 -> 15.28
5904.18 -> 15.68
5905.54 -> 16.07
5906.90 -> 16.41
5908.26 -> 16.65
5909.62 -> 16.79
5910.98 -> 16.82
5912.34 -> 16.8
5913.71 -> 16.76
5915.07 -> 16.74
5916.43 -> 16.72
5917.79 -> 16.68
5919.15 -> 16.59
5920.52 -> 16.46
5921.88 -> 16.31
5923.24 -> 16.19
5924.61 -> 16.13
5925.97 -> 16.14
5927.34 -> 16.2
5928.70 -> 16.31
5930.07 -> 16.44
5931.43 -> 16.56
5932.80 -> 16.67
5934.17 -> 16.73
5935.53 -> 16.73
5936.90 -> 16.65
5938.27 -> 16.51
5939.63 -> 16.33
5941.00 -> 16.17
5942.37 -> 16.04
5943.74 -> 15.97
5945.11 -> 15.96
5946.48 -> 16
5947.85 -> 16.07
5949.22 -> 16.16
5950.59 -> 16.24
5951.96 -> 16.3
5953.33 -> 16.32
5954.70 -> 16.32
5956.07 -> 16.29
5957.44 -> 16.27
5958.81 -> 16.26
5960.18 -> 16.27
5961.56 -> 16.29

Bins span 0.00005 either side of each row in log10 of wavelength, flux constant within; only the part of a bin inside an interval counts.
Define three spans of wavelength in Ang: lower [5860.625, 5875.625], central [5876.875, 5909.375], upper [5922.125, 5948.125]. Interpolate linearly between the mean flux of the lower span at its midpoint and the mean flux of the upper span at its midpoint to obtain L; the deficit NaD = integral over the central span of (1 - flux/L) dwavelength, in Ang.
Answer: 2.7 Ang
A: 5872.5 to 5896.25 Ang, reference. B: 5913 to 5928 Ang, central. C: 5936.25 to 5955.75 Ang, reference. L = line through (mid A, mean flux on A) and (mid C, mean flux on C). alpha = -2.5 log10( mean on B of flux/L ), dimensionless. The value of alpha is -0.05 mag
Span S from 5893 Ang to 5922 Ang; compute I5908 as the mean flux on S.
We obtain 15.8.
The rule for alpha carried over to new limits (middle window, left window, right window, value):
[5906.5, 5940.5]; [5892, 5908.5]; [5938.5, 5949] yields -0.069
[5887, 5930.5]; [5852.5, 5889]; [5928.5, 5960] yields 0.038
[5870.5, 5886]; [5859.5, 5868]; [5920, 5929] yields 0.025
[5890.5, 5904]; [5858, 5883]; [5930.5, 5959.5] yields 0.137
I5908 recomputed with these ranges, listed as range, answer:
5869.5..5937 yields 15.8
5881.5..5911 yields 14.9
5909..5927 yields 16.5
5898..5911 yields 15.7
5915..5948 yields 16.4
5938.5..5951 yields 16.1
